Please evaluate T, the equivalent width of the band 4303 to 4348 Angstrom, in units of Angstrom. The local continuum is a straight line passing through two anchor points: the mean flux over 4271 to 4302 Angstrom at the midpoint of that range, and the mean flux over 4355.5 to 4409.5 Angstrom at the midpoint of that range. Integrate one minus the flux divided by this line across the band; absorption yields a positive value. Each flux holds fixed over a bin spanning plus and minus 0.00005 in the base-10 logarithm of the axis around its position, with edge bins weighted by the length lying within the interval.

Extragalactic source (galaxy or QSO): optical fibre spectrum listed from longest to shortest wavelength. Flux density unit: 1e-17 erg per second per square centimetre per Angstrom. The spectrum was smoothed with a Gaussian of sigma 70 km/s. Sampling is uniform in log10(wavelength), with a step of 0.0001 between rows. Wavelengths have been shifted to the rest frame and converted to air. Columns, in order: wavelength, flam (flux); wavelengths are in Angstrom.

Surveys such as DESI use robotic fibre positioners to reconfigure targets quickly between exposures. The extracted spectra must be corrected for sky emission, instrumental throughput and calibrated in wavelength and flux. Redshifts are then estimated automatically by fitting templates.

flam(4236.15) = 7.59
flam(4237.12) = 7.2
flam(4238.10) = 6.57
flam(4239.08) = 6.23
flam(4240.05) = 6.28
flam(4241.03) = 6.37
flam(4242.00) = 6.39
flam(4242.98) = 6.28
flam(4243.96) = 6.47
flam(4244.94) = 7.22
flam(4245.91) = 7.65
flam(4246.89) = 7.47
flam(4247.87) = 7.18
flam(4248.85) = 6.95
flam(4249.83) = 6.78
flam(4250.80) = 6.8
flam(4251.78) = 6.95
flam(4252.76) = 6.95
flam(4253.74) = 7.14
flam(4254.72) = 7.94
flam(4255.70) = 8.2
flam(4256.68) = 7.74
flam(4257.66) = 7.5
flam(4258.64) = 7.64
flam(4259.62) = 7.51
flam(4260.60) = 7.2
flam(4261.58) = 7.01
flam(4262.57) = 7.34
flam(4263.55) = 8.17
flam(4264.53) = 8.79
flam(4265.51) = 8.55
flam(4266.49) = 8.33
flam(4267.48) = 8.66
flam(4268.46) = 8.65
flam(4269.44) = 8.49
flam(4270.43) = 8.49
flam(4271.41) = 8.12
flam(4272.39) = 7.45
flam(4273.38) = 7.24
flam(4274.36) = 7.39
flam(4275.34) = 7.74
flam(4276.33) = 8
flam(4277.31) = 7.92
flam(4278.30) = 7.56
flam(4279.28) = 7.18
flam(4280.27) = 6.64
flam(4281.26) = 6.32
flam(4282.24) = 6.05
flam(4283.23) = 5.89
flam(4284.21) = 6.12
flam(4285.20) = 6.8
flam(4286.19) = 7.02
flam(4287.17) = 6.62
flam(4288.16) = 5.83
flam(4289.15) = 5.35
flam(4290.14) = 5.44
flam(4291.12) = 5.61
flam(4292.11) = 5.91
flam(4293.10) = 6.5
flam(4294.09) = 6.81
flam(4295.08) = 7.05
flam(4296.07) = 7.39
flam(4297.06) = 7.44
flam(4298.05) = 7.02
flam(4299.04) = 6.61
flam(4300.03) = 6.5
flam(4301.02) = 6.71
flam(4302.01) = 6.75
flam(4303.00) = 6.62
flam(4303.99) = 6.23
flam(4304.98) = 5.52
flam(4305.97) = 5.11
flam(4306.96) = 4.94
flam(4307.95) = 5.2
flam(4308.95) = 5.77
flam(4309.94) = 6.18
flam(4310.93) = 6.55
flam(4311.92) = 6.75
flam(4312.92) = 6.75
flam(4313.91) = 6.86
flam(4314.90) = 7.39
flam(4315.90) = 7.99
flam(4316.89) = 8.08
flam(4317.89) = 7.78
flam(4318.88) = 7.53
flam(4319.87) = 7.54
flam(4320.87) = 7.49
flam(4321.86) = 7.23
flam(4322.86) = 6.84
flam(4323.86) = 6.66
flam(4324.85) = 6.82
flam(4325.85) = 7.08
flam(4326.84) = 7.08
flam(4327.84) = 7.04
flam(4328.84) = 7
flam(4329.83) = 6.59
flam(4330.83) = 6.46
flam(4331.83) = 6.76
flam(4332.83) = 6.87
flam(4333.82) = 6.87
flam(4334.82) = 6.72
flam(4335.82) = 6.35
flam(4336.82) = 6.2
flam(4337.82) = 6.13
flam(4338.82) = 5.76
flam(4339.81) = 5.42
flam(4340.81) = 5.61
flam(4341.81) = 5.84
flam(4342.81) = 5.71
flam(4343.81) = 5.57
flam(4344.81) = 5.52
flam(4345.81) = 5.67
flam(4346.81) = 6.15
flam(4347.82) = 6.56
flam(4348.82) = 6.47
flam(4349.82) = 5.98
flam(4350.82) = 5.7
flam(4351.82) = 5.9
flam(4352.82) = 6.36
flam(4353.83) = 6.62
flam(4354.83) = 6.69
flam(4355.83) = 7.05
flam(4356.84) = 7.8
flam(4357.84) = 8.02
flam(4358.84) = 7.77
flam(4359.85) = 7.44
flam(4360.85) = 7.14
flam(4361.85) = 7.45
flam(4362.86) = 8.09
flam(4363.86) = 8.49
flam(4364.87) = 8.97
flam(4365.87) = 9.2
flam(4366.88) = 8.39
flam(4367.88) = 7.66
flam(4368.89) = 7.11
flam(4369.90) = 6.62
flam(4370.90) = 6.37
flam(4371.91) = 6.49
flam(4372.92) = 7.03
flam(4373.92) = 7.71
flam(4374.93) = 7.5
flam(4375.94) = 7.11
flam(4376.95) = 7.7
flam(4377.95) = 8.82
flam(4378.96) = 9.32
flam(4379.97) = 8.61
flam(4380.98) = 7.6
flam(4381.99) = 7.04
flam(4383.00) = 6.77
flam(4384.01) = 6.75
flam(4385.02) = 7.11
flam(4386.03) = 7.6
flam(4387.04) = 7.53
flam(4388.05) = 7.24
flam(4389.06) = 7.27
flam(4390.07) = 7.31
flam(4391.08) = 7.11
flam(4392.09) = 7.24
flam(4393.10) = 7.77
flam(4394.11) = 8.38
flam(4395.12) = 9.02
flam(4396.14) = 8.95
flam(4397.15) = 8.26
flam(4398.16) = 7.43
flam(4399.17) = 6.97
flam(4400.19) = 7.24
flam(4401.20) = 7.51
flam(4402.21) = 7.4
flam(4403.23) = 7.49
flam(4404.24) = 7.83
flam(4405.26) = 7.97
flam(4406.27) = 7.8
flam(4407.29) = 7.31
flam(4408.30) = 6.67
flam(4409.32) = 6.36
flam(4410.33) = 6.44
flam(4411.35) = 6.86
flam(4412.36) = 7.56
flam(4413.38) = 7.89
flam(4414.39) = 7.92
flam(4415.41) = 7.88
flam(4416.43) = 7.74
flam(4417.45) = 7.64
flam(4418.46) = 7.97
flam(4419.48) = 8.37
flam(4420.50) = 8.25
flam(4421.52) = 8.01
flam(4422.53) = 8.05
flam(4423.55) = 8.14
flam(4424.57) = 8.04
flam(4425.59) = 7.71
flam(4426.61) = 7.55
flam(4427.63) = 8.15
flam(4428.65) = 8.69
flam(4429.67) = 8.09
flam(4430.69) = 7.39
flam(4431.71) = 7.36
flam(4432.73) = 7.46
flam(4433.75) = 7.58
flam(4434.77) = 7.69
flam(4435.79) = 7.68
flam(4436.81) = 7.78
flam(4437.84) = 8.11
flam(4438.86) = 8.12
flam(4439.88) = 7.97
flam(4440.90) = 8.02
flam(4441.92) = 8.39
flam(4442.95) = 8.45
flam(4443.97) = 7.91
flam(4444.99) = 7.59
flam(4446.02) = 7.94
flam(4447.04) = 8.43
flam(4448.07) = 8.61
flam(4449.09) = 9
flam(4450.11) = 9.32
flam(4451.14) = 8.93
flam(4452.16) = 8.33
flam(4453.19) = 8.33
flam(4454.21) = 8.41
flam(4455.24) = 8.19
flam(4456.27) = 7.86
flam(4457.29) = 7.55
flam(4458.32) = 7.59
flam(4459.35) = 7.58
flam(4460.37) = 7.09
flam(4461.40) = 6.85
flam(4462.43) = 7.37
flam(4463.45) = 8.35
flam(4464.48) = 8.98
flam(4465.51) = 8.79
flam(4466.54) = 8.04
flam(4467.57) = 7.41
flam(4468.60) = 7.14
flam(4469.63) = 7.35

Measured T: 3.9 Angstrom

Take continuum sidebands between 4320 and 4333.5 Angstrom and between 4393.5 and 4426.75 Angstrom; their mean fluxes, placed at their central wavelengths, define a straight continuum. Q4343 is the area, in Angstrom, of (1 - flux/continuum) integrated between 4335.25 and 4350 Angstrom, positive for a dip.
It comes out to 2.39 Angstrom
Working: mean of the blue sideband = 6.93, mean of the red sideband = 7.72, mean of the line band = 5.93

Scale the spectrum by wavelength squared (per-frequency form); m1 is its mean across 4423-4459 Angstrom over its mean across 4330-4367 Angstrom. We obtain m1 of 1.25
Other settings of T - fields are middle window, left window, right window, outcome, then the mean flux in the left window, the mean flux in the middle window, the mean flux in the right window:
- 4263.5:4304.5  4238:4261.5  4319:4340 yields -0.87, 7.07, 7.08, 6.74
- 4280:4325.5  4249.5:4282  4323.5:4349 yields 2.40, 7.64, 6.57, 6.34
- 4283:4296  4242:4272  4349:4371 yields 2.13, 7.59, 6.27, 7.32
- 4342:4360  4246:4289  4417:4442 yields 2.81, 7.39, 6.47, 7.92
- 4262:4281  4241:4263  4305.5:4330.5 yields -2.25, 7.18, 7.9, 6.81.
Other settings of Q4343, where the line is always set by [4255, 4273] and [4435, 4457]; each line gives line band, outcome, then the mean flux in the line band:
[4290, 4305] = 2.7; 6.56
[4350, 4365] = 1.6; 7.23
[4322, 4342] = 3.8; 6.53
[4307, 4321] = 2.0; 6.91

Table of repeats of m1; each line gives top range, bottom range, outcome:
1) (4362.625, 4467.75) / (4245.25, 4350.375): 1.20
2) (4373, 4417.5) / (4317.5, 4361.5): 1.17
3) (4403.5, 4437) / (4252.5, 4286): 1.09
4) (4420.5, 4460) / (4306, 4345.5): 1.29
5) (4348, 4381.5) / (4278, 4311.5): 1.21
